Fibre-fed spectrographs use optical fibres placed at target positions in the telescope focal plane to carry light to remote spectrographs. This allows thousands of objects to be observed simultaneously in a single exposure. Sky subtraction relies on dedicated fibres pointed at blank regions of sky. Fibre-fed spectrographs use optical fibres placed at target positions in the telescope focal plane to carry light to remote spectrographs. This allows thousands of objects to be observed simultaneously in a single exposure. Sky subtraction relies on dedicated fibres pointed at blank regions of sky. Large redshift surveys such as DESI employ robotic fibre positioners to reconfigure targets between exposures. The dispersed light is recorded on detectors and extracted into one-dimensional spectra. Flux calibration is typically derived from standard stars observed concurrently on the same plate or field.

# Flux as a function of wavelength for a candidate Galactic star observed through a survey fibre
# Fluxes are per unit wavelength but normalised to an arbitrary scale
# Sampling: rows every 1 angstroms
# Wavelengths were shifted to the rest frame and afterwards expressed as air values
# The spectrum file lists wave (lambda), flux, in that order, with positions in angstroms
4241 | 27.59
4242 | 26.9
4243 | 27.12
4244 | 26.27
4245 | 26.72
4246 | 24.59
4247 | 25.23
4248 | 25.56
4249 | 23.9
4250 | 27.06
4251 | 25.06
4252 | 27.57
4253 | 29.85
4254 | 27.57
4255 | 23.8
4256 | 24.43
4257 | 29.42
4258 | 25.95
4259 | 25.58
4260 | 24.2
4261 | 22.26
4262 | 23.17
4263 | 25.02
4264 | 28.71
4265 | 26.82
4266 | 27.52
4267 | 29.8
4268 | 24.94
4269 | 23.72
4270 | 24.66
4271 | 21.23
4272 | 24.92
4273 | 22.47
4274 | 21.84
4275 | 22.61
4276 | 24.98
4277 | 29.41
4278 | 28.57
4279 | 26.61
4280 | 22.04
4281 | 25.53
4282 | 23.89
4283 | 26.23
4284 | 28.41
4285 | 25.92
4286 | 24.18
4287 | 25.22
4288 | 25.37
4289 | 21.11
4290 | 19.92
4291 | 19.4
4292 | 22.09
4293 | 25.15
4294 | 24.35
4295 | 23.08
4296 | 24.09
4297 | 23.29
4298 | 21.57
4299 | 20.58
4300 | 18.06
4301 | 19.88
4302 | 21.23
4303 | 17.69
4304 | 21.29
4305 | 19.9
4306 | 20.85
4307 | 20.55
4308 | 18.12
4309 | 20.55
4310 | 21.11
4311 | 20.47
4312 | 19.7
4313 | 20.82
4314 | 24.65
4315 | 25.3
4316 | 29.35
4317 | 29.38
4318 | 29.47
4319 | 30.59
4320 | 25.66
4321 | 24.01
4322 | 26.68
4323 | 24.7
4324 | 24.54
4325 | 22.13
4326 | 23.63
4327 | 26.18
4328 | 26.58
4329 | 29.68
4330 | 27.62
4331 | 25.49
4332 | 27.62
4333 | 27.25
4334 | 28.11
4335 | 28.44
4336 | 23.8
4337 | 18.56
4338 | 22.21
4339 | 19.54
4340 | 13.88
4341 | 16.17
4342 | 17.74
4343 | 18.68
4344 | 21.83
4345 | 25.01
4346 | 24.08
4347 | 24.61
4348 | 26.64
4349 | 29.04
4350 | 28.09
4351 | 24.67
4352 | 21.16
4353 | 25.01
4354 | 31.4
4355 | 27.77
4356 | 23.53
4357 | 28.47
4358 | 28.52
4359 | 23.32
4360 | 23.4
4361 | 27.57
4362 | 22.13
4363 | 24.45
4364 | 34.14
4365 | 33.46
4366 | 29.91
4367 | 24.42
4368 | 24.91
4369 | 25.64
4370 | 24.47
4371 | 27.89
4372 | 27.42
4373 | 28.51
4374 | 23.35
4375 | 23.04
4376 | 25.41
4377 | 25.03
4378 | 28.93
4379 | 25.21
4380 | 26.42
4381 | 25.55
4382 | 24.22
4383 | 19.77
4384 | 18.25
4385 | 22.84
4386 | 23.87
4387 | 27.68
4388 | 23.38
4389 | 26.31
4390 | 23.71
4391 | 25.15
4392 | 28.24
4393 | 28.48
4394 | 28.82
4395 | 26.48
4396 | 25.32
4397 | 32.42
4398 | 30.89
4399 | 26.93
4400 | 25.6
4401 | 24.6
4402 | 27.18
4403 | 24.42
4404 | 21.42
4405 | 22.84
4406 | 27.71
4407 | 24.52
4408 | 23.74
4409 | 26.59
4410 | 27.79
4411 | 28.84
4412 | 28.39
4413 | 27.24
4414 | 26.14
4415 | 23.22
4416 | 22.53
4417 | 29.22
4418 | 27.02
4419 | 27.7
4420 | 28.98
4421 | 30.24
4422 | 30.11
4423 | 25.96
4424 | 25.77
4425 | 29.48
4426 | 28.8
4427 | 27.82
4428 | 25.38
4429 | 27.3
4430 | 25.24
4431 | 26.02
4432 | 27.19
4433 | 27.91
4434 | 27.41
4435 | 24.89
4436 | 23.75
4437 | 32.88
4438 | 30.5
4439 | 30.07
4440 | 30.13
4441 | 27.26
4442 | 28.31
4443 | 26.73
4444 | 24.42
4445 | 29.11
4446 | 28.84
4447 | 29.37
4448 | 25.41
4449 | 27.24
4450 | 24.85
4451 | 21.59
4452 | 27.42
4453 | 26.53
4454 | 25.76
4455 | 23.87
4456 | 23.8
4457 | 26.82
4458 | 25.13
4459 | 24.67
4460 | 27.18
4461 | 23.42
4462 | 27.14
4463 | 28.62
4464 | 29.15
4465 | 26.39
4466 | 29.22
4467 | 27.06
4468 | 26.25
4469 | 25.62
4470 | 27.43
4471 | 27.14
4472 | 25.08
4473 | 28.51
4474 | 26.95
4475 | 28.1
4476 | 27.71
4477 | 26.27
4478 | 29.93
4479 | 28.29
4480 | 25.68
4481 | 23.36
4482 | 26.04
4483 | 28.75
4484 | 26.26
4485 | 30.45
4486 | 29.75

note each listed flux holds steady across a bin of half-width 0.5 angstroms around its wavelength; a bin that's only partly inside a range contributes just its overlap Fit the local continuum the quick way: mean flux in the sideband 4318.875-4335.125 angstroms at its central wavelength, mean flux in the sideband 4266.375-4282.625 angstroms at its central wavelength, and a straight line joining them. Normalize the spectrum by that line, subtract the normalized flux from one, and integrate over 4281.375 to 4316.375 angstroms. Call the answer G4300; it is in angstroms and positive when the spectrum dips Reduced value 4.3 angstroms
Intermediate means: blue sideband 24.9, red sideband 26.3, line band 22.4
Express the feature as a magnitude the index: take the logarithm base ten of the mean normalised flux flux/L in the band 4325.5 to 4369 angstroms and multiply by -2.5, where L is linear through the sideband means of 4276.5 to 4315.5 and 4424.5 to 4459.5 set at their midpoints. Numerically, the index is -0.04 mag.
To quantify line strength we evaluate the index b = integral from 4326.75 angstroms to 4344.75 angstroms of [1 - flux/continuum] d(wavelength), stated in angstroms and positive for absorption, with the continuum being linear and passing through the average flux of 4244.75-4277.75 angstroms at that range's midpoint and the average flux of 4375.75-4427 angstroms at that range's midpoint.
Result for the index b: 1.80 angstroms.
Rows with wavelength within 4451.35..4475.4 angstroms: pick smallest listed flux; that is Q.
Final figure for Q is 23.42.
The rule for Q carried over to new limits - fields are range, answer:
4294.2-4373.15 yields 13.88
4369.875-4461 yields 18.25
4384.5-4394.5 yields 22.84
